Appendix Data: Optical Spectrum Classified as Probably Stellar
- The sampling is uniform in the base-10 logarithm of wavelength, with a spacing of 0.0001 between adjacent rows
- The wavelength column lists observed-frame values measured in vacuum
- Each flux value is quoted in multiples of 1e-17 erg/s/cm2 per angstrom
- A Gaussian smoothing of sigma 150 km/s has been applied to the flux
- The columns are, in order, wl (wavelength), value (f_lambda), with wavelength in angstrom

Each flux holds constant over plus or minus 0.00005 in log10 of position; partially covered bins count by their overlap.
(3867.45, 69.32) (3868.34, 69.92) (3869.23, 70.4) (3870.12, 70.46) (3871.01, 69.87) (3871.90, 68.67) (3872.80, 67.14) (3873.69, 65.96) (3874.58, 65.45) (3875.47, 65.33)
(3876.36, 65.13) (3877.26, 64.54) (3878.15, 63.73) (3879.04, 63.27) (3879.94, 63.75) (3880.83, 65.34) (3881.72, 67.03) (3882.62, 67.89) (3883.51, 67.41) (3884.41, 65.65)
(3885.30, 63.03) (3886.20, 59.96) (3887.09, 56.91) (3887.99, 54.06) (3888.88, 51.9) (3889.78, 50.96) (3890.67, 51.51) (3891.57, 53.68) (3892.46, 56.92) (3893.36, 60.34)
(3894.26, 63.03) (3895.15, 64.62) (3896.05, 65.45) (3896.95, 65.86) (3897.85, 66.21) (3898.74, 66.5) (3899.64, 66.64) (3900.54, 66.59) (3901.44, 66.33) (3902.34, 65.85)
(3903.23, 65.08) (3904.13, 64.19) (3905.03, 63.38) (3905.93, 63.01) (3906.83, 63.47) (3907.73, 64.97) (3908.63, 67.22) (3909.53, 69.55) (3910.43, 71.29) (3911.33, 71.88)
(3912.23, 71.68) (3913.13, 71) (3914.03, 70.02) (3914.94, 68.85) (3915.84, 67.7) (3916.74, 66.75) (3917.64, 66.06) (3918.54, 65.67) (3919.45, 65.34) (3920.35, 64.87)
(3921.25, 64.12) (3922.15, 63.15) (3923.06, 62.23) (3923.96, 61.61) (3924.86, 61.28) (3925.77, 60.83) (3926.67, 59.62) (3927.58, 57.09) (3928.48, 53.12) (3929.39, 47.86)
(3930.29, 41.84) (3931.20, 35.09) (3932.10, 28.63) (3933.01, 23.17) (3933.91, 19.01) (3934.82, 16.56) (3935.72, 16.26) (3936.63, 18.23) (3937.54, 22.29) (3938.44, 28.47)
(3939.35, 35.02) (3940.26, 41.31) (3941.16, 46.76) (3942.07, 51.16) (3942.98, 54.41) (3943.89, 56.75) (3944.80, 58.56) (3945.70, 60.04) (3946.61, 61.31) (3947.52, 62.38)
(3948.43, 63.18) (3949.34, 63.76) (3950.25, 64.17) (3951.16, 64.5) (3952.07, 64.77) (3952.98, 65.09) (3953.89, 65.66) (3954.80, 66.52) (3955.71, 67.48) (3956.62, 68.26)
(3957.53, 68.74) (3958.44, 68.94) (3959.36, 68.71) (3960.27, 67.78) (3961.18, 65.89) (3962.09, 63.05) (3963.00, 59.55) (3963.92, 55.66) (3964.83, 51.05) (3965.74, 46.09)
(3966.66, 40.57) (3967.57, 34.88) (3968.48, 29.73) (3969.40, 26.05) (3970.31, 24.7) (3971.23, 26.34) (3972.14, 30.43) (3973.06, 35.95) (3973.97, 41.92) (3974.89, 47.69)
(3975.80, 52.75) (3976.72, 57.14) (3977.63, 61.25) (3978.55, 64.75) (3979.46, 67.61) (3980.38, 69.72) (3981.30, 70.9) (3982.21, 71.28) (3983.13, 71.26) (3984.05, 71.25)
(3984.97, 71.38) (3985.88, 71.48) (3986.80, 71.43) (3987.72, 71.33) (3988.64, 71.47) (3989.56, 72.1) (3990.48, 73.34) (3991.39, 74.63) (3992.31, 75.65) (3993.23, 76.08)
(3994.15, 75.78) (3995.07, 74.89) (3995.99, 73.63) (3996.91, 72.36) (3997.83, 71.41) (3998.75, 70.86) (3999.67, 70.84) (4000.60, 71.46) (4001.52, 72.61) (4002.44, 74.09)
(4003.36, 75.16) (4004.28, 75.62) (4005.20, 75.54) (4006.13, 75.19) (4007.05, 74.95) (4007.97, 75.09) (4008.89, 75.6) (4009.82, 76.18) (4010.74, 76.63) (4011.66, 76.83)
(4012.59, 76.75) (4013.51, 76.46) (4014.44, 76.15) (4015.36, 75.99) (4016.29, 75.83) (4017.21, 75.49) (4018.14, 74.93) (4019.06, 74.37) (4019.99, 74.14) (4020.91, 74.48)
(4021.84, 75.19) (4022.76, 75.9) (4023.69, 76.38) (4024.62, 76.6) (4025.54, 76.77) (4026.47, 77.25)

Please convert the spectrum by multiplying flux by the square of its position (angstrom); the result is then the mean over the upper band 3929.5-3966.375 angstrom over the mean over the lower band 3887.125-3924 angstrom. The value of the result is 0.82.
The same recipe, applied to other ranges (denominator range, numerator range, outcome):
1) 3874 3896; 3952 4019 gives 1.12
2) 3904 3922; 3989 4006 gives 1.15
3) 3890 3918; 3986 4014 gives 1.19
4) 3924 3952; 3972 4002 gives 1.48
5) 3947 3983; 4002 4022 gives 1.38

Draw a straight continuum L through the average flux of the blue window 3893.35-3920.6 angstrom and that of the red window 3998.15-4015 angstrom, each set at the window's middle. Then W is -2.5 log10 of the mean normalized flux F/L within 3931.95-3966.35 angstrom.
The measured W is 0.33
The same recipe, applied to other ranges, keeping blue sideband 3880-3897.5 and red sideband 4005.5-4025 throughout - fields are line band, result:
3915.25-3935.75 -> 0.25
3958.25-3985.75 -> 0.29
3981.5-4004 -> 0.00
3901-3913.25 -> -0.07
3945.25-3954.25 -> 0.07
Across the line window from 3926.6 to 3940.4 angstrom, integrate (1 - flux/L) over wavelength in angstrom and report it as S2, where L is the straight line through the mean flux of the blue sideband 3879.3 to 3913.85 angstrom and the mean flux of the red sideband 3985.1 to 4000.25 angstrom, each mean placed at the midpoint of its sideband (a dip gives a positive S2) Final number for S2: 7.0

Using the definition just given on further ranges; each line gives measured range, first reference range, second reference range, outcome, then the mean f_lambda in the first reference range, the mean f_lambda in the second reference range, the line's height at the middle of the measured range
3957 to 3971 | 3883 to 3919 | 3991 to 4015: 3.84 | 64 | 74.6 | 70.6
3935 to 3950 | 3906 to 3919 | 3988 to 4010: 5.18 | 68.1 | 73.9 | 70.1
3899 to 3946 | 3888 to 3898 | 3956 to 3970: 1.75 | 58.7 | 54.2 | 56.8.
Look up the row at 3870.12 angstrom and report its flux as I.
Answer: 70.46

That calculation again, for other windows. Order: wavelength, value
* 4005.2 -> 75.54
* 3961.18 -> 65.89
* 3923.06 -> 62.23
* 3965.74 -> 46.09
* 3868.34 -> 69.92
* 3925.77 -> 60.83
